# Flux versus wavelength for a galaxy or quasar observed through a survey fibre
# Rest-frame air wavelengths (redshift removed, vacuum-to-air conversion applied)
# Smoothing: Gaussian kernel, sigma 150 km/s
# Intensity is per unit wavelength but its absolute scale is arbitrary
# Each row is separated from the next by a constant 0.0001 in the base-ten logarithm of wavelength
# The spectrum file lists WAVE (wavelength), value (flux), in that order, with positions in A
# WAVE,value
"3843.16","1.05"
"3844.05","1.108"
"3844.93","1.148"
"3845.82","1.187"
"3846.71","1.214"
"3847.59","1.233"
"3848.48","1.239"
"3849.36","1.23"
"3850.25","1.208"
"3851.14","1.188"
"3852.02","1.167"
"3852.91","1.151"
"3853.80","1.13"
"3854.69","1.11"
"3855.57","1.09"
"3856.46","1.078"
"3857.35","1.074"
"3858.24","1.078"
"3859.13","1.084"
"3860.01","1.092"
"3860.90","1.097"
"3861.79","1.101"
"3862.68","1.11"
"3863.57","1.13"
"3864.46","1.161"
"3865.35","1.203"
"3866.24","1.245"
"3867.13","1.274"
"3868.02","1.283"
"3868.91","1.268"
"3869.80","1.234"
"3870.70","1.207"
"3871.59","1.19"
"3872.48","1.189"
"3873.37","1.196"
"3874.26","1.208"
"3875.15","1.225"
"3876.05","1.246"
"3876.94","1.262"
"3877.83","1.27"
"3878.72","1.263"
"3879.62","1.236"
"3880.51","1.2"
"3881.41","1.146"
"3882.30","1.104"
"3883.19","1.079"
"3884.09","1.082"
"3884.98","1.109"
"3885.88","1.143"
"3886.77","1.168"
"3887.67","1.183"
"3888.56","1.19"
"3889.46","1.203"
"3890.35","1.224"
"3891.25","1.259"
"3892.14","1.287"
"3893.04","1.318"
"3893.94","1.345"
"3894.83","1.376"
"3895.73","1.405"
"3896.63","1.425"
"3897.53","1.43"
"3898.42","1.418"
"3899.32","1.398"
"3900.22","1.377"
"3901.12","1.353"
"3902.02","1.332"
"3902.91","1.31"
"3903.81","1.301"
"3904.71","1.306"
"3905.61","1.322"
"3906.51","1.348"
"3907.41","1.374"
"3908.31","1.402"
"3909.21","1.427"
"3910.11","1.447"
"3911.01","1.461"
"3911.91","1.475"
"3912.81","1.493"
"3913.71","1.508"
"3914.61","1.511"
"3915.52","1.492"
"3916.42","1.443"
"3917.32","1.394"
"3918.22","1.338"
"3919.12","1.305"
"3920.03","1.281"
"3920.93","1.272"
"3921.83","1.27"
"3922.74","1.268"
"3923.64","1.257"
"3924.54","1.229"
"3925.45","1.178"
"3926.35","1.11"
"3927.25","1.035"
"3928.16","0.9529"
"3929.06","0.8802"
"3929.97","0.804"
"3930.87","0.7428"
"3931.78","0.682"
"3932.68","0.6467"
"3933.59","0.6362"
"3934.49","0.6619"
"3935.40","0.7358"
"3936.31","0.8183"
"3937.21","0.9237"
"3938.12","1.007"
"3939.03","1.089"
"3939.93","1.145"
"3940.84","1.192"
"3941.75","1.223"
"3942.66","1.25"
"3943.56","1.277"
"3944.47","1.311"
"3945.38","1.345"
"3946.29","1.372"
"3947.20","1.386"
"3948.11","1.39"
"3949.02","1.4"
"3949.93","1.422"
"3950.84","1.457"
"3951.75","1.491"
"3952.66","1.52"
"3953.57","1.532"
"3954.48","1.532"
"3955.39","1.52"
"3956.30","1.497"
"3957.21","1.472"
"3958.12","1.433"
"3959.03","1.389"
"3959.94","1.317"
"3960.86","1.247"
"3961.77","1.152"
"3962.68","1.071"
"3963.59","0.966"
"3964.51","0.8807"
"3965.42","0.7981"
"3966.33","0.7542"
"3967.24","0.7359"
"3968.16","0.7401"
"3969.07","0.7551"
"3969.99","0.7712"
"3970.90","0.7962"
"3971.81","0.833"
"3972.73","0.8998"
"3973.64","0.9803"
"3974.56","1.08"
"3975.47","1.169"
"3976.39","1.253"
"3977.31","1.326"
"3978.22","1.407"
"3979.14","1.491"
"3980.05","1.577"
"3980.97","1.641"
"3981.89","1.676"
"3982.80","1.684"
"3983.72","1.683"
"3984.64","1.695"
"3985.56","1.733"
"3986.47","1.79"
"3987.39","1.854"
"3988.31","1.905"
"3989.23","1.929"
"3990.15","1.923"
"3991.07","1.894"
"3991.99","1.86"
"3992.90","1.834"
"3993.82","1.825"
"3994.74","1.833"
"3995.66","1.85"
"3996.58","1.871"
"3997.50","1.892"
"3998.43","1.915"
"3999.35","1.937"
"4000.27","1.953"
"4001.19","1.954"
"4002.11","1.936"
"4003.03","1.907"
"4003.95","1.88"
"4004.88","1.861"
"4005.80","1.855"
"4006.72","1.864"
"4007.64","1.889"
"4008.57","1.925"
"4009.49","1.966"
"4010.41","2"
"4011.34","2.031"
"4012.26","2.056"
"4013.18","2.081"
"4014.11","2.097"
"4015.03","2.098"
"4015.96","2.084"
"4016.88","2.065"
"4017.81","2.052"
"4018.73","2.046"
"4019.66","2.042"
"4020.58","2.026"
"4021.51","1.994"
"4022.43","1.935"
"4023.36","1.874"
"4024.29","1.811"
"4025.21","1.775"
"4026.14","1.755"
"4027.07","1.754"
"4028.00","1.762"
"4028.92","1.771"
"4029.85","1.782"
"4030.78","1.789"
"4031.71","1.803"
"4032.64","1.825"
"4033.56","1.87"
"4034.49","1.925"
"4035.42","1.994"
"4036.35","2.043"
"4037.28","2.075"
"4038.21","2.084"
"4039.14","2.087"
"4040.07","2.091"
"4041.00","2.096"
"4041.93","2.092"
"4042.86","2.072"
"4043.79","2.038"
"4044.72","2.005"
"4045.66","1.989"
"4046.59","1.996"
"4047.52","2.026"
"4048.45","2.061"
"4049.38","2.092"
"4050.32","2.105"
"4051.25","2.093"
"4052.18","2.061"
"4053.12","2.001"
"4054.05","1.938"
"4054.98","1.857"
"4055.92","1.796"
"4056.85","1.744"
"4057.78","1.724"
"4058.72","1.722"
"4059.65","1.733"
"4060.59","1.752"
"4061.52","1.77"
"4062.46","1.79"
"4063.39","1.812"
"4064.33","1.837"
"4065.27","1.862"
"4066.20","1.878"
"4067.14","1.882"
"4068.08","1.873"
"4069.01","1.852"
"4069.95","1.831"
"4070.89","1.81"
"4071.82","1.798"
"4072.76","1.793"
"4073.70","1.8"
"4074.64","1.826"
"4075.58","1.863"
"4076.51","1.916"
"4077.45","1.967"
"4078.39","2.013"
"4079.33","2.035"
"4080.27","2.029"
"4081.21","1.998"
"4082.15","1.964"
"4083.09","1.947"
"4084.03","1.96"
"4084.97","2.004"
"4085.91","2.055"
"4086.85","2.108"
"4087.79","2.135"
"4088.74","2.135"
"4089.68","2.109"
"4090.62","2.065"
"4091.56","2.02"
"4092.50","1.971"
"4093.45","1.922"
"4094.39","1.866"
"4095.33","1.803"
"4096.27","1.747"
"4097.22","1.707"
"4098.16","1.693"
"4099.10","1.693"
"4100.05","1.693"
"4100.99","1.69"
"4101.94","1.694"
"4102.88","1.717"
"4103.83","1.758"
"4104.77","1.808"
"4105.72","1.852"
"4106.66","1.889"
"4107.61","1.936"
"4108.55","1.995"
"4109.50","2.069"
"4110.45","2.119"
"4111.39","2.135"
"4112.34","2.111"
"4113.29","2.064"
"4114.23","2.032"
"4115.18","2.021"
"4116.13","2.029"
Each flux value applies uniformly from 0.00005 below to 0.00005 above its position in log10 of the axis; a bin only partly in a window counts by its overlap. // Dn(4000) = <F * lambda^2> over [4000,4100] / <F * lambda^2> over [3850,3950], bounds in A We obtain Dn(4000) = 1.7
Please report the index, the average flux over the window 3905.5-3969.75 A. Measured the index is 1.2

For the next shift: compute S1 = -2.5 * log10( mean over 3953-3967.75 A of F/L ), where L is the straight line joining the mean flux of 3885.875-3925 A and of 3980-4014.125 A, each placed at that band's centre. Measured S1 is 0.342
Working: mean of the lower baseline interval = 1.34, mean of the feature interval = 1.21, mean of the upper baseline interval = 1.87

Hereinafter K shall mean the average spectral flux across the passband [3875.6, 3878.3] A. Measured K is 1.26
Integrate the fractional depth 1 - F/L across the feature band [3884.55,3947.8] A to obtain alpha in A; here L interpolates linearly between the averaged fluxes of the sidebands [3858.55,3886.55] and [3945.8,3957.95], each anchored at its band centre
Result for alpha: 5.0 A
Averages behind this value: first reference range 1.18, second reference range 1.46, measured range 1.22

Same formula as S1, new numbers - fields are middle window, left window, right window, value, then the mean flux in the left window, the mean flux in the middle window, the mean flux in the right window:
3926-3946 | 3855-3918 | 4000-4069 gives 0.46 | 1.27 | 0.979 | 1.93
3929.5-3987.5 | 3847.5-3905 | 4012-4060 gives 0.31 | 1.22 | 1.2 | 1.96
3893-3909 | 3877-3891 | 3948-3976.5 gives -0.16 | 1.18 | 1.37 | 1.16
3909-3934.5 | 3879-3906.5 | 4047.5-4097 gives 0.15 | 1.27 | 1.19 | 1.92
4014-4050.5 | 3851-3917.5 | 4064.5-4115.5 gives -0.14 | 1.26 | 1.97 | 1.92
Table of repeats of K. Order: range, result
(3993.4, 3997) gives 1.84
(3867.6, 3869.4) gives 1.28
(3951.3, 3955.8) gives 1.52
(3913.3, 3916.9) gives 1.49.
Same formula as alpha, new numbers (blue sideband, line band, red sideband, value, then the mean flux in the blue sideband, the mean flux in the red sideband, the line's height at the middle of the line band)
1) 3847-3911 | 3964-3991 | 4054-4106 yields 4.2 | 1.23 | 1.87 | 1.54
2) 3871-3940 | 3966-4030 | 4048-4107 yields -4.6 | 1.21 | 1.89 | 1.57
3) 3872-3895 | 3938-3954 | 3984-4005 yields 2.6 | 1.21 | 1.87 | 1.58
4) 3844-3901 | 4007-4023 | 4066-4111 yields -3.4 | 1.21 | 1.9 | 1.67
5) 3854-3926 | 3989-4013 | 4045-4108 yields -4.0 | 1.26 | 1.89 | 1.64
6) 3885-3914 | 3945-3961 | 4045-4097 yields 0.9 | 1.34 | 1.92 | 1.52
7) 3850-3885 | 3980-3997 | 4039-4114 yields -2.0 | 1.17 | 1.92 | 1.61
